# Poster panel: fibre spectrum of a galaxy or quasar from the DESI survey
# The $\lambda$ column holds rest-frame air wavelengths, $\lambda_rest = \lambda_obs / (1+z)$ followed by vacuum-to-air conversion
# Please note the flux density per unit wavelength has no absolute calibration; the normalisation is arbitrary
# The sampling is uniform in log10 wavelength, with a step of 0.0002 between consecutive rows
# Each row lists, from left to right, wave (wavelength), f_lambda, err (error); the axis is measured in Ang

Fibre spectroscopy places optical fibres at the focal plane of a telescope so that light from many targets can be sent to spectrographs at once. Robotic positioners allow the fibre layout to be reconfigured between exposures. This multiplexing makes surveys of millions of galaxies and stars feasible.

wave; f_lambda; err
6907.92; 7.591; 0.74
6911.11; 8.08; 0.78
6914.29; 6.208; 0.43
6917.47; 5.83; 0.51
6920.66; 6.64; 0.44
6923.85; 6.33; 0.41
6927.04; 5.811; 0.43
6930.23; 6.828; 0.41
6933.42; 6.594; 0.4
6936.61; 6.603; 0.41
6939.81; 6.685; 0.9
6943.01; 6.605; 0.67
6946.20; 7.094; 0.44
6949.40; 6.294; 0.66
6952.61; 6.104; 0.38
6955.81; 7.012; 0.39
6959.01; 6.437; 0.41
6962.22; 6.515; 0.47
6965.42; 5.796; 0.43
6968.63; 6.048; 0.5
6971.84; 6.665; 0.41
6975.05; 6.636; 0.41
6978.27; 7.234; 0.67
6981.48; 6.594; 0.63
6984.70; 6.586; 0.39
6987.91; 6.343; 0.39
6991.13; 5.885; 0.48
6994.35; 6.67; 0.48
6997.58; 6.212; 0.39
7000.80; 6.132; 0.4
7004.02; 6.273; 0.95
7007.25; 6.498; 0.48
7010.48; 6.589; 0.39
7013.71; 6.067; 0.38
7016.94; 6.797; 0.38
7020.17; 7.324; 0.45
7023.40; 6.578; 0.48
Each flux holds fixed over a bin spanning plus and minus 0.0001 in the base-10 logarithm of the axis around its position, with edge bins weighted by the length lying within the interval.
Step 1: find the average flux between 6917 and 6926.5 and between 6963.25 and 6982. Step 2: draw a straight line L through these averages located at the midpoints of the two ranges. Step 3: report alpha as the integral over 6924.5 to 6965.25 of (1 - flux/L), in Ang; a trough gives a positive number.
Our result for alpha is -1.0 Ang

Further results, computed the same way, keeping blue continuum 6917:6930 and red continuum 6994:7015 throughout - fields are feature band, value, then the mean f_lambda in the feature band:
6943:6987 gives -1.7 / 6.54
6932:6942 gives -0.6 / 6.62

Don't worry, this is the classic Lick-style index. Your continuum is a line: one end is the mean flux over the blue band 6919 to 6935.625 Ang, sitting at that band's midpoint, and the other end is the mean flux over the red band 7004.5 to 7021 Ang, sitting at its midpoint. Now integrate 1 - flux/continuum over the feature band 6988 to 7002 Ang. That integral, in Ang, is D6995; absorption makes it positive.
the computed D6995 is 0.7 Ang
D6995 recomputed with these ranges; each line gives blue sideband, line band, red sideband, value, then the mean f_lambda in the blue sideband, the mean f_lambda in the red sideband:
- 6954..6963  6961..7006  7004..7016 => 0.9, 6.66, 6.39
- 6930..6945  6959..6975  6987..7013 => 0.5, 6.66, 6.31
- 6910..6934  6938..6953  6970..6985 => 0.0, 6.51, 6.74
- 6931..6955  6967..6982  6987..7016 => -0.5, 6.59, 6.31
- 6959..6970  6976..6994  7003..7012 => -0.7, 6.17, 6.46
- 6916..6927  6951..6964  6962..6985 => -0.2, 6.2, 6.5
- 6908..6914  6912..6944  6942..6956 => 3.0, 7.54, 6.58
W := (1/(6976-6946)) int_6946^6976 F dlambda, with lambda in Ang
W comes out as 6.43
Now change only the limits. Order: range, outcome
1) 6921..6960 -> 6.54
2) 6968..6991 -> 6.56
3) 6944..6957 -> 6.61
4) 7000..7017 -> 6.37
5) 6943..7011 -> 6.46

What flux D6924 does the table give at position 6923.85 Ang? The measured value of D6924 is 6.33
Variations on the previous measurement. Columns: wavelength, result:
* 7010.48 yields 6.589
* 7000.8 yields 6.132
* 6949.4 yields 6.294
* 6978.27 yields 7.234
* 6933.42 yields 6.594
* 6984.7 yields 6.586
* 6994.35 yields 6.67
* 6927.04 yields 5.811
